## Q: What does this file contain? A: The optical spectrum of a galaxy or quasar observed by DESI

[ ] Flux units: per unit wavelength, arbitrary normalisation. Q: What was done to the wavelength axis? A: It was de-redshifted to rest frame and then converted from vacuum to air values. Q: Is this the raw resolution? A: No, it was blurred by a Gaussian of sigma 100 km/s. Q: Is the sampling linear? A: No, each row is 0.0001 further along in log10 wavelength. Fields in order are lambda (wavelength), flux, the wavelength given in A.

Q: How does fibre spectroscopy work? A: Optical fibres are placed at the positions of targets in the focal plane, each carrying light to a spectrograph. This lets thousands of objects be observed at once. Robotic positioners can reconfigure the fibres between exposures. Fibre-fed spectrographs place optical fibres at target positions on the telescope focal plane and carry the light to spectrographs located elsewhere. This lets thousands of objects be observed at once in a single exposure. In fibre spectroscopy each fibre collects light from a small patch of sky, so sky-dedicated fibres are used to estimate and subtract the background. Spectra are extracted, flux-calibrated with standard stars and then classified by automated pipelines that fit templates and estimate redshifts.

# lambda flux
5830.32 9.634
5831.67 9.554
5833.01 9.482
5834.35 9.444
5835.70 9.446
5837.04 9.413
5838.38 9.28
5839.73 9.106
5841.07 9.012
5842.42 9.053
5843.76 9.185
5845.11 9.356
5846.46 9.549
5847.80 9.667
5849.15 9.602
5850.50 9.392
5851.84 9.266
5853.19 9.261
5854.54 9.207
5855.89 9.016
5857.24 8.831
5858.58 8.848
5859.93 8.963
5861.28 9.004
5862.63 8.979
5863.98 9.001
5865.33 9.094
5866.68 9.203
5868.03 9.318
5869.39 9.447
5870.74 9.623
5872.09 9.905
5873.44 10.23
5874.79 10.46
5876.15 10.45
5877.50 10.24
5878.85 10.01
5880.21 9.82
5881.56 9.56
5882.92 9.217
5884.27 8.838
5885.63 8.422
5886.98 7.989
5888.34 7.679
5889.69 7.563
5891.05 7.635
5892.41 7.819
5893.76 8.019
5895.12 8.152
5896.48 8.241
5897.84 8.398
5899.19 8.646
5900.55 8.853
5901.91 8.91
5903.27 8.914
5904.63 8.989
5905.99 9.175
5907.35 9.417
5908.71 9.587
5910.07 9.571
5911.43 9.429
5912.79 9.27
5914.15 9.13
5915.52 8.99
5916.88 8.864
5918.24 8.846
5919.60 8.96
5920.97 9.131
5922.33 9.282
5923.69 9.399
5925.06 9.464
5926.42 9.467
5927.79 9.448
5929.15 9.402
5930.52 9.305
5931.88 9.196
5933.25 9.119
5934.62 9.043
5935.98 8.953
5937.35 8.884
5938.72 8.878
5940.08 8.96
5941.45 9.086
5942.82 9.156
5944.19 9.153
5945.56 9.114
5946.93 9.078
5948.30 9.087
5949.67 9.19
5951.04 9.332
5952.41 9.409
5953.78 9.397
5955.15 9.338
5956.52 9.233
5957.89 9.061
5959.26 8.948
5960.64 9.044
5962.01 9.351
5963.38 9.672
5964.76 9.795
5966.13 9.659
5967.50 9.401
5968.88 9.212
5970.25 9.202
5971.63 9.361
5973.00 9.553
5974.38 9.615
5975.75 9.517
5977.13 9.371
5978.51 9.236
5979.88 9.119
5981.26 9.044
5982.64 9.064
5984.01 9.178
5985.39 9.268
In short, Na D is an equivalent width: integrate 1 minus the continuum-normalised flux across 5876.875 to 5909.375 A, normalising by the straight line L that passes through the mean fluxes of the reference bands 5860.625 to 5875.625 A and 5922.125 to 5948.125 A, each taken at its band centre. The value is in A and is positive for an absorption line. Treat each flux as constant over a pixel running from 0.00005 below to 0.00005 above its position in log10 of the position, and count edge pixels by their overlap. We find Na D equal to 2.1 A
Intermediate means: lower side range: 9.49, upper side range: 9.17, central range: 8.75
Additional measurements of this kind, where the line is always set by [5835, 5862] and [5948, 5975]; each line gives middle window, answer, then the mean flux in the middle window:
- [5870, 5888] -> -0.59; 9.56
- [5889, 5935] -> 1.79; 8.93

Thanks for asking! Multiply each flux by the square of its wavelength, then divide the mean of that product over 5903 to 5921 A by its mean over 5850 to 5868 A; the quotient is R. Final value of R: 1.03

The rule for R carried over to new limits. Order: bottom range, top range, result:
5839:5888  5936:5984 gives 1.02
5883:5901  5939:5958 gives 1.14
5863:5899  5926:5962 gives 1.04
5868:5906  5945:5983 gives 1.06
